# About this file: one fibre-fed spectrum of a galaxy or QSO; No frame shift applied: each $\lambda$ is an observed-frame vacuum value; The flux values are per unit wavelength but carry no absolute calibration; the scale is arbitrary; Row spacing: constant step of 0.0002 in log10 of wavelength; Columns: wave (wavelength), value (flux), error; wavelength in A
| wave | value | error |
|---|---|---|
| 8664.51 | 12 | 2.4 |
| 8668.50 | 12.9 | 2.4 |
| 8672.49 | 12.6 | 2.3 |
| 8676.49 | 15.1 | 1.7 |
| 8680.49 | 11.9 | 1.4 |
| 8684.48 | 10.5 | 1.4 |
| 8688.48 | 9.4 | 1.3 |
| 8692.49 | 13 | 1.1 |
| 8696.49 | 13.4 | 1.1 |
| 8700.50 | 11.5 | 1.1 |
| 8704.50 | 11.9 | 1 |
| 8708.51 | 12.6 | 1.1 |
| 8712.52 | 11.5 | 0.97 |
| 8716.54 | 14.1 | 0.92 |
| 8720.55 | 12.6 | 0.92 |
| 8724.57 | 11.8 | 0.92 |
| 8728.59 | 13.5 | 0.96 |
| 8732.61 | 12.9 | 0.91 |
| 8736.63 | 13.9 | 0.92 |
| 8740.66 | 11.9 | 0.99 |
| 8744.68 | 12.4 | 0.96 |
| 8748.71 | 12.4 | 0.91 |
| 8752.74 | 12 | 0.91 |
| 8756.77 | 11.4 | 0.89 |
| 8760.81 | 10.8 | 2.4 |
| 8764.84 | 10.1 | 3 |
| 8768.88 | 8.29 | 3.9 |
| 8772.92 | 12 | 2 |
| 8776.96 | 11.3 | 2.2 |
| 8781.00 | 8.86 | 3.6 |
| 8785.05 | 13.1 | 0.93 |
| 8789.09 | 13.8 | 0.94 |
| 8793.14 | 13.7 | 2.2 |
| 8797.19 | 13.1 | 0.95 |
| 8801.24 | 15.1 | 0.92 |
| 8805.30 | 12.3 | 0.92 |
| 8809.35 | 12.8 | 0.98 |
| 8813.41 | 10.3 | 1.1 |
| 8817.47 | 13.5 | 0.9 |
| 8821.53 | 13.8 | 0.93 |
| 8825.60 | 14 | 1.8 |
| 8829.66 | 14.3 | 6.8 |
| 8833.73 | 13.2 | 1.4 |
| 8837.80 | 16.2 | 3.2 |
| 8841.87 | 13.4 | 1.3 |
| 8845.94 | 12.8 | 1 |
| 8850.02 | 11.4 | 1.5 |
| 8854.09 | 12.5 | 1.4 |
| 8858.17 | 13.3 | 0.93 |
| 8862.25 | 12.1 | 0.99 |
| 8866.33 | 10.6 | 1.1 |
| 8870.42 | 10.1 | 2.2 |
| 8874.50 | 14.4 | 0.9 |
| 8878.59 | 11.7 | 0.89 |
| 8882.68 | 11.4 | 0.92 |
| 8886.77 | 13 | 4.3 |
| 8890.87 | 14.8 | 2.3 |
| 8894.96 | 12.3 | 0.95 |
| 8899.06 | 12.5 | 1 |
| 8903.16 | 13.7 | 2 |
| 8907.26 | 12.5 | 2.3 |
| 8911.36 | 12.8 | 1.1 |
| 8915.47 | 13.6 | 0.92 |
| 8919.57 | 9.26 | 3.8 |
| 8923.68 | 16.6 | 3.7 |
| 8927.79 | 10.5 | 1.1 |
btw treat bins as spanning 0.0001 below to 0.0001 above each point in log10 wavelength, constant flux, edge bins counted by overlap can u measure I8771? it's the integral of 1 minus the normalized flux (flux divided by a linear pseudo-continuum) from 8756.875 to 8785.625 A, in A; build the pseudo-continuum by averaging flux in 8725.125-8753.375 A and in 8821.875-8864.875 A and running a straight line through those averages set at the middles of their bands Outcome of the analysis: 5.2 A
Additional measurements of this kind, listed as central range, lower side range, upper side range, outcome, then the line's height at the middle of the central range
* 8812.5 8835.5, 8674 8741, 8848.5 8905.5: -1.6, 12.4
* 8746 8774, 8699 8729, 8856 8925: 3.3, 12.4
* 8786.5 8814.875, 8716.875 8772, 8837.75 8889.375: -2.2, 12.1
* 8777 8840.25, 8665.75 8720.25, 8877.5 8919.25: -3.0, 12.5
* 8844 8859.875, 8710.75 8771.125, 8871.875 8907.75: 0.2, 12.7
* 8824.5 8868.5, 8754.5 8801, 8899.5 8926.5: -2.6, 12.3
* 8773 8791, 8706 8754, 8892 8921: 1.2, 12.6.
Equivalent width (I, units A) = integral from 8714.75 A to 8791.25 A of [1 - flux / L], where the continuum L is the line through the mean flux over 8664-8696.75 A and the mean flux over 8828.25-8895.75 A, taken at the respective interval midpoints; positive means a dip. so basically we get 3.2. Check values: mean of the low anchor 12.3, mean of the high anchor 12.8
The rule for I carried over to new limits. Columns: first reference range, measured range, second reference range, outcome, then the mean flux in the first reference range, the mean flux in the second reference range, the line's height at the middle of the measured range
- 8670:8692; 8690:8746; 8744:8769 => -4.9 A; 12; 11.2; 11.6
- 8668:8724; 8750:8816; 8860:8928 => 3.1 A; 12.3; 12.5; 12.4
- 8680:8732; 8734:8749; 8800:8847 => -0.2 A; 12.2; 13.5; 12.6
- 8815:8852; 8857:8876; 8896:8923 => 1.7 A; 13.6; 12.6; 13.2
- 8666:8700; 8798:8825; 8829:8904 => -0.8 A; 12.3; 12.8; 12.6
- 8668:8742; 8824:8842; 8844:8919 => -2.7 A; 12.5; 12.5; 12.5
